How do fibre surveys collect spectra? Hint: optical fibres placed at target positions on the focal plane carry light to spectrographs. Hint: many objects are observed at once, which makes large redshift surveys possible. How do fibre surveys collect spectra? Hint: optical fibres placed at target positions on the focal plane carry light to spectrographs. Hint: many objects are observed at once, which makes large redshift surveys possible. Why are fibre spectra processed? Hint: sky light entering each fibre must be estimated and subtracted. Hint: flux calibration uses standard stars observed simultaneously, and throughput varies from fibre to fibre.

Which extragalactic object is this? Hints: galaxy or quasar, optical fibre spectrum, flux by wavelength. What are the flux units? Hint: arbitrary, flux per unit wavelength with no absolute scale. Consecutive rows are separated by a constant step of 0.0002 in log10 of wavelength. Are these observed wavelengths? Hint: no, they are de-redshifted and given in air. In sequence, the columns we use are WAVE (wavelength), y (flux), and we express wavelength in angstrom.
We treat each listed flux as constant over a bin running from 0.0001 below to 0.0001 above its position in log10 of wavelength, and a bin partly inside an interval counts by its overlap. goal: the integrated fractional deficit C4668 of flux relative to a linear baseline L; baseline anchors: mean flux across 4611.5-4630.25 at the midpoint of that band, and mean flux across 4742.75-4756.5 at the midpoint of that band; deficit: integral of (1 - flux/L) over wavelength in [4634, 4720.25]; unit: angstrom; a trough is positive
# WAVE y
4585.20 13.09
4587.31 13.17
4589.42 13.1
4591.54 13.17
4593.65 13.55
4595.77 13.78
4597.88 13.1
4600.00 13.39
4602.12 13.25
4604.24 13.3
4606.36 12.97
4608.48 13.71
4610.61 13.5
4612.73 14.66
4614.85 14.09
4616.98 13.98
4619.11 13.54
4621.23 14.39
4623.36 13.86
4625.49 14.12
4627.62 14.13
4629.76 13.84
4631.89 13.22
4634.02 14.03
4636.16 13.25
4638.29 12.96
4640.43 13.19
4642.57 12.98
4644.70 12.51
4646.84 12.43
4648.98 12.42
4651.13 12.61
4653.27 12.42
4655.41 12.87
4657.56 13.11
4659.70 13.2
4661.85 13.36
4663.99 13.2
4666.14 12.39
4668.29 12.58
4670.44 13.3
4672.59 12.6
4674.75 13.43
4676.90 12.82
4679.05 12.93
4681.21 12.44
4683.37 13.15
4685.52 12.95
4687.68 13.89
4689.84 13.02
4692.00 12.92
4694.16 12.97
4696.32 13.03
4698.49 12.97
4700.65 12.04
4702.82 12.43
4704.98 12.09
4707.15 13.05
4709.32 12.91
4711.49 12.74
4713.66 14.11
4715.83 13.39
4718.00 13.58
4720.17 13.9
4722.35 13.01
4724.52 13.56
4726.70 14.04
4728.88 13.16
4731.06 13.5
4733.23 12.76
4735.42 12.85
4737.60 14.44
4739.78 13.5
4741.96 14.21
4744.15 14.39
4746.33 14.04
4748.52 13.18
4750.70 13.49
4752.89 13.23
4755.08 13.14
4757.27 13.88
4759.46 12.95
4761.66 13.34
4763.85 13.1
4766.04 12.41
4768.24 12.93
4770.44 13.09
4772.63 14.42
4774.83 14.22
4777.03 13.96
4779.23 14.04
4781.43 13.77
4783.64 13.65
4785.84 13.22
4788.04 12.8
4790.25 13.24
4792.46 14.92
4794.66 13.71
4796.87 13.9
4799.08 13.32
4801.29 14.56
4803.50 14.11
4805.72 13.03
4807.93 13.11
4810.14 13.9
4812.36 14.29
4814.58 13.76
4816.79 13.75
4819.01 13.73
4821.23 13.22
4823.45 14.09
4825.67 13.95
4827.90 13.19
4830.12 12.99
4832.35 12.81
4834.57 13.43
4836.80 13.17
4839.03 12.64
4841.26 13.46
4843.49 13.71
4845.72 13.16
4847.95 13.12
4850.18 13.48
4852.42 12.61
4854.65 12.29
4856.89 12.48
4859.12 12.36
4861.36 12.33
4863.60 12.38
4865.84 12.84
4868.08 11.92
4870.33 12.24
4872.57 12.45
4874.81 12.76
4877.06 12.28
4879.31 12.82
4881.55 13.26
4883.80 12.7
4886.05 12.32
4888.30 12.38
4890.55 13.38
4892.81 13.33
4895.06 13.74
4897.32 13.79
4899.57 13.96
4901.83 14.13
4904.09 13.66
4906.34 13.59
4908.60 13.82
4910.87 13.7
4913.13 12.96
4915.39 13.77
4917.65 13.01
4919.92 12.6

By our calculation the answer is 5.64 angstrom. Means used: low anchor 14.1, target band 13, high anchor 13.6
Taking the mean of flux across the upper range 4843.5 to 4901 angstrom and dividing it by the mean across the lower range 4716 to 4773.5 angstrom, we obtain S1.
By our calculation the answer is 1.0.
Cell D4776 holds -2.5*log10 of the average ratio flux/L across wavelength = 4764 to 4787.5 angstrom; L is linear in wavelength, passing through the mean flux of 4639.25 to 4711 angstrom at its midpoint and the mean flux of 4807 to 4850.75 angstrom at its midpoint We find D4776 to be -0.02 mag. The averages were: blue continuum 12.9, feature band 13.5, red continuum 13.4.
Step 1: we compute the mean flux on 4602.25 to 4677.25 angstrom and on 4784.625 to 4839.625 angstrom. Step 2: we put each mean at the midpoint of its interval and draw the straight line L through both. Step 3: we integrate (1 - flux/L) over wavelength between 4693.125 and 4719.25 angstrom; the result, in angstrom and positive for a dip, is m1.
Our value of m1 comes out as 0.9 angstrom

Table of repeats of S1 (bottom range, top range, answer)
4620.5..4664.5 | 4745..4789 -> 1.02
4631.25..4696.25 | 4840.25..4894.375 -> 0.98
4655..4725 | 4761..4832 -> 1.04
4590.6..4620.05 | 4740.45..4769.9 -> 0.99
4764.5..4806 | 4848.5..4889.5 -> 0.92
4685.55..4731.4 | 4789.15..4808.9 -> 1.05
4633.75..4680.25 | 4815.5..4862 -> 1.02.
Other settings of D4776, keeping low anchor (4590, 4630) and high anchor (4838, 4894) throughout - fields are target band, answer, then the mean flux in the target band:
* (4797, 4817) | -0.07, 13.8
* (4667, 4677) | 0.04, 12.9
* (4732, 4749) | -0.04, 13.7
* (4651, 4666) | 0.05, 13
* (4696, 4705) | 0.07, 12.5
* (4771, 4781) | -0.08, 14.1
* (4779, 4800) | -0.05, 13.6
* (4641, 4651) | 0.08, 12.6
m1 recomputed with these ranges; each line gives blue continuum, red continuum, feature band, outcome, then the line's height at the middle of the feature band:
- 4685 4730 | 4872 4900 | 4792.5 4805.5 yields -0.9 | 13.1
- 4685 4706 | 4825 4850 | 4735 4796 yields -2.6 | 13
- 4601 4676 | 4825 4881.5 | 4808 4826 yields -1.2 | 12.9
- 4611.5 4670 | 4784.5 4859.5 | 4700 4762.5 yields 0.0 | 13.4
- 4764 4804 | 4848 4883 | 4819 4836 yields -0.4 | 13.1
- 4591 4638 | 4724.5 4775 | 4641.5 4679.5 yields 2.1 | 13.6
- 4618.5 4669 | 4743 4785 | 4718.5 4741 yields -0.1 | 13.4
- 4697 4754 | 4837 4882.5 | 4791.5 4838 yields -2.6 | 12.9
